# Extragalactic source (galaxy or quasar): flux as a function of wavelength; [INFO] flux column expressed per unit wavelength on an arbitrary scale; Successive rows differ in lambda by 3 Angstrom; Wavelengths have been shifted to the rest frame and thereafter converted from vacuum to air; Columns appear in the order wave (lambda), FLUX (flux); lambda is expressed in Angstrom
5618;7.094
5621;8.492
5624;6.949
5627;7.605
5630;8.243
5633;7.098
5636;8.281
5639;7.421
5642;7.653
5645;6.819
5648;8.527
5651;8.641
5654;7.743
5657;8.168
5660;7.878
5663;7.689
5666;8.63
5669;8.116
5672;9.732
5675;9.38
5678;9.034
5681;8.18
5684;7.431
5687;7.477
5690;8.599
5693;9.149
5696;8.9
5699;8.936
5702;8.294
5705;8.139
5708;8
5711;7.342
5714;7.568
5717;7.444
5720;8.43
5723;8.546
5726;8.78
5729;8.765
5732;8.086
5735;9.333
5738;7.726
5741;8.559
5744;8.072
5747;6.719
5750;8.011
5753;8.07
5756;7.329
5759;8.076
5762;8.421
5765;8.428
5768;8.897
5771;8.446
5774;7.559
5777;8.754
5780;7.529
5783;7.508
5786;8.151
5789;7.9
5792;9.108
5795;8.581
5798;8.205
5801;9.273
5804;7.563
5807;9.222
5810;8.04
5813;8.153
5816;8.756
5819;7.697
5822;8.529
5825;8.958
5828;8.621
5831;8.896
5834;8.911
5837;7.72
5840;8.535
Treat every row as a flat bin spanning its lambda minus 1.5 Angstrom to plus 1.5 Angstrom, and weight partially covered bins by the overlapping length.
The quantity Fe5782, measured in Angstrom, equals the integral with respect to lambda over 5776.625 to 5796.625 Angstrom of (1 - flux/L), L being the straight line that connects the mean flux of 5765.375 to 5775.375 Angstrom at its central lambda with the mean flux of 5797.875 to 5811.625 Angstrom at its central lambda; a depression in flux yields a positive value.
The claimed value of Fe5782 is 0.5 Angstrom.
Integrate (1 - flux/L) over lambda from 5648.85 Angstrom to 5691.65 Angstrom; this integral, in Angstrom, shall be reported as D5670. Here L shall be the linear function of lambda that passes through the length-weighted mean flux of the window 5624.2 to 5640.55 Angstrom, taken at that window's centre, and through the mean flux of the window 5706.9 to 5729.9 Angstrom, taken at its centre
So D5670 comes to -2.65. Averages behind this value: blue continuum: 7.67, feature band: 8.34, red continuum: 8.09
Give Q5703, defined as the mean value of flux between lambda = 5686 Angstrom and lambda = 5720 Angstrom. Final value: 8.19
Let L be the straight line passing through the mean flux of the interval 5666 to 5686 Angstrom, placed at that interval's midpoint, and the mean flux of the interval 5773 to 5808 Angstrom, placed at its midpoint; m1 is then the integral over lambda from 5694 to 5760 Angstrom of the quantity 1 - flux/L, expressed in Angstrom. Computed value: 2.5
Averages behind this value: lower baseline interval 8.62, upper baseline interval 8.28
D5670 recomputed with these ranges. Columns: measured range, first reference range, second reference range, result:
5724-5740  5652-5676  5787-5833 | -0.2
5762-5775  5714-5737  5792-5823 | 0.1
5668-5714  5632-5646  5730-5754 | -3.7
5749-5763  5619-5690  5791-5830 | 0.7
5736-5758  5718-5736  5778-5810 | 1.8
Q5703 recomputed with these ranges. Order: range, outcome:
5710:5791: 8.1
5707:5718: 7.58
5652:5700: 8.44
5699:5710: 8.22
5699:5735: 8.21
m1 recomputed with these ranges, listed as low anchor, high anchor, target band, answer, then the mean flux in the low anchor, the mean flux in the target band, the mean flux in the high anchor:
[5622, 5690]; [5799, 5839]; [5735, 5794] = 1.7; 8.05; 8.1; 8.48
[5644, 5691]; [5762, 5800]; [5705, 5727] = 0.7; 8.26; 8.01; 8.28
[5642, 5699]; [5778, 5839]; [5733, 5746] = 0.0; 8.34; 8.34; 8.37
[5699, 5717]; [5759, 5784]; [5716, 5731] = -0.8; 7.92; 8.41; 8.2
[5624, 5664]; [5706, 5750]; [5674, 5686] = -0.8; 7.8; 8.43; 8.1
